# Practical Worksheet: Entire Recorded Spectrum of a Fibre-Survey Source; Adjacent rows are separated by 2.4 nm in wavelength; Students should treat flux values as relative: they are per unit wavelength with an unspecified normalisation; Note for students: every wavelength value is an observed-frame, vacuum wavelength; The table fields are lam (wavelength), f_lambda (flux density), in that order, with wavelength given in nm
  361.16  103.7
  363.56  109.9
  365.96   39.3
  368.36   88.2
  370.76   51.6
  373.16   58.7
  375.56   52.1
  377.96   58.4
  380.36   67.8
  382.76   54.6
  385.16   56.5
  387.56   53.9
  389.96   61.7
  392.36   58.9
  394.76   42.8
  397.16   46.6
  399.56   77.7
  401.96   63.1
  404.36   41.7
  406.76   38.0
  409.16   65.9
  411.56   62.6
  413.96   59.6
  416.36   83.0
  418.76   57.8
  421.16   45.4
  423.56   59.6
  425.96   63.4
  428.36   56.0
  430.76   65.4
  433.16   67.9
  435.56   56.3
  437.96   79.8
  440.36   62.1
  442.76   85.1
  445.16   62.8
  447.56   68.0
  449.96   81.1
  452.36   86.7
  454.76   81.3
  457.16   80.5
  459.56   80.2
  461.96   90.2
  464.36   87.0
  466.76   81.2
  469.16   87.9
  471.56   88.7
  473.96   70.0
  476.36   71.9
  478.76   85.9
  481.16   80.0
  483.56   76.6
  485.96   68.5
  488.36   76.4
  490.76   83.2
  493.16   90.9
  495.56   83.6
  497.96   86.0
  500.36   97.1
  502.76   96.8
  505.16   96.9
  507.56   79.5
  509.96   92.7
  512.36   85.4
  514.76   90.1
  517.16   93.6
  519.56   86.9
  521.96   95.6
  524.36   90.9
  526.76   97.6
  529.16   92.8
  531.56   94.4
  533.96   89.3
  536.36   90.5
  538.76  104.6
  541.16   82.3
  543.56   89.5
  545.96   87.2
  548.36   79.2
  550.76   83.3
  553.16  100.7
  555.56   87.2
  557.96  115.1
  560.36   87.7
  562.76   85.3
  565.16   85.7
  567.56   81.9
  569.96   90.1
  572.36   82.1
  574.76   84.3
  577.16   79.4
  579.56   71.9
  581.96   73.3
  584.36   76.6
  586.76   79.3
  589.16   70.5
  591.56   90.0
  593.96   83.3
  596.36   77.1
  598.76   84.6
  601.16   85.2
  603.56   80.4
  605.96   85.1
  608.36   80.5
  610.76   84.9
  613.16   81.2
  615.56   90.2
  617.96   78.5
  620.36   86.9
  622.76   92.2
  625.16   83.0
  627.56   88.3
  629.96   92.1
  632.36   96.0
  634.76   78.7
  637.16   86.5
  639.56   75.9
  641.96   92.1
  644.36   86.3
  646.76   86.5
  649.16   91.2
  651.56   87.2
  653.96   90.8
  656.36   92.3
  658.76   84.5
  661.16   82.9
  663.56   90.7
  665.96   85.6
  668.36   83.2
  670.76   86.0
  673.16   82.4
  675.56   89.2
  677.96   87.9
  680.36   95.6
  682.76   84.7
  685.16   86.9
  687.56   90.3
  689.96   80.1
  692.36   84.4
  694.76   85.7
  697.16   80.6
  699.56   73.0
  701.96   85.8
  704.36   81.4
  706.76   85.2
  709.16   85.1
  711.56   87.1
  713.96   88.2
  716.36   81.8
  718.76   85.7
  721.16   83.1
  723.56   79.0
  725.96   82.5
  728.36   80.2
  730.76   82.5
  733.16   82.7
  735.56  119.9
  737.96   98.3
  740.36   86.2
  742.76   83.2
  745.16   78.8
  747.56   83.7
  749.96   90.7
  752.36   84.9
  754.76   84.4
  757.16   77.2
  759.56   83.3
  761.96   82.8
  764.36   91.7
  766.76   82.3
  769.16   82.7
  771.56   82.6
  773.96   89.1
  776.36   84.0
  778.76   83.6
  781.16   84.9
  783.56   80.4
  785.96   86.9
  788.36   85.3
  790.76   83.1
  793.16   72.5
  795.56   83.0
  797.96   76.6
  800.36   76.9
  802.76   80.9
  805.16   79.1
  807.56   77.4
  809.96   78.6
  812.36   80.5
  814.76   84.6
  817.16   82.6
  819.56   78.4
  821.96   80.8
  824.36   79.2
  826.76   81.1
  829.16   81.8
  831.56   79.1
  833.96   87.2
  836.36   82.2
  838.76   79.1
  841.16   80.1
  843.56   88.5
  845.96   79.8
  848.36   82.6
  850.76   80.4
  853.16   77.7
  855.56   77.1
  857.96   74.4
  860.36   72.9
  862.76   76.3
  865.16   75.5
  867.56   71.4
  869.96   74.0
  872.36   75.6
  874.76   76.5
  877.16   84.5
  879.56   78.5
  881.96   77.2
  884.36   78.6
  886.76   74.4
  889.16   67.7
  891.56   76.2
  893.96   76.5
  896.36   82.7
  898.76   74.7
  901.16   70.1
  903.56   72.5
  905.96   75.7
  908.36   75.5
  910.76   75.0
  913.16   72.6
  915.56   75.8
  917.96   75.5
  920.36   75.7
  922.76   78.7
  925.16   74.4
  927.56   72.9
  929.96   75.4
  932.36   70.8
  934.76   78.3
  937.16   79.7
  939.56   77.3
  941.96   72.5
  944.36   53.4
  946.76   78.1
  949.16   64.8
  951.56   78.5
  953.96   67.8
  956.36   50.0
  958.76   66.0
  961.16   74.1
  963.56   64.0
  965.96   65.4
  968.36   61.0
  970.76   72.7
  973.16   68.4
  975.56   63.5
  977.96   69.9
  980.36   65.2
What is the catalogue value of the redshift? 0.12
